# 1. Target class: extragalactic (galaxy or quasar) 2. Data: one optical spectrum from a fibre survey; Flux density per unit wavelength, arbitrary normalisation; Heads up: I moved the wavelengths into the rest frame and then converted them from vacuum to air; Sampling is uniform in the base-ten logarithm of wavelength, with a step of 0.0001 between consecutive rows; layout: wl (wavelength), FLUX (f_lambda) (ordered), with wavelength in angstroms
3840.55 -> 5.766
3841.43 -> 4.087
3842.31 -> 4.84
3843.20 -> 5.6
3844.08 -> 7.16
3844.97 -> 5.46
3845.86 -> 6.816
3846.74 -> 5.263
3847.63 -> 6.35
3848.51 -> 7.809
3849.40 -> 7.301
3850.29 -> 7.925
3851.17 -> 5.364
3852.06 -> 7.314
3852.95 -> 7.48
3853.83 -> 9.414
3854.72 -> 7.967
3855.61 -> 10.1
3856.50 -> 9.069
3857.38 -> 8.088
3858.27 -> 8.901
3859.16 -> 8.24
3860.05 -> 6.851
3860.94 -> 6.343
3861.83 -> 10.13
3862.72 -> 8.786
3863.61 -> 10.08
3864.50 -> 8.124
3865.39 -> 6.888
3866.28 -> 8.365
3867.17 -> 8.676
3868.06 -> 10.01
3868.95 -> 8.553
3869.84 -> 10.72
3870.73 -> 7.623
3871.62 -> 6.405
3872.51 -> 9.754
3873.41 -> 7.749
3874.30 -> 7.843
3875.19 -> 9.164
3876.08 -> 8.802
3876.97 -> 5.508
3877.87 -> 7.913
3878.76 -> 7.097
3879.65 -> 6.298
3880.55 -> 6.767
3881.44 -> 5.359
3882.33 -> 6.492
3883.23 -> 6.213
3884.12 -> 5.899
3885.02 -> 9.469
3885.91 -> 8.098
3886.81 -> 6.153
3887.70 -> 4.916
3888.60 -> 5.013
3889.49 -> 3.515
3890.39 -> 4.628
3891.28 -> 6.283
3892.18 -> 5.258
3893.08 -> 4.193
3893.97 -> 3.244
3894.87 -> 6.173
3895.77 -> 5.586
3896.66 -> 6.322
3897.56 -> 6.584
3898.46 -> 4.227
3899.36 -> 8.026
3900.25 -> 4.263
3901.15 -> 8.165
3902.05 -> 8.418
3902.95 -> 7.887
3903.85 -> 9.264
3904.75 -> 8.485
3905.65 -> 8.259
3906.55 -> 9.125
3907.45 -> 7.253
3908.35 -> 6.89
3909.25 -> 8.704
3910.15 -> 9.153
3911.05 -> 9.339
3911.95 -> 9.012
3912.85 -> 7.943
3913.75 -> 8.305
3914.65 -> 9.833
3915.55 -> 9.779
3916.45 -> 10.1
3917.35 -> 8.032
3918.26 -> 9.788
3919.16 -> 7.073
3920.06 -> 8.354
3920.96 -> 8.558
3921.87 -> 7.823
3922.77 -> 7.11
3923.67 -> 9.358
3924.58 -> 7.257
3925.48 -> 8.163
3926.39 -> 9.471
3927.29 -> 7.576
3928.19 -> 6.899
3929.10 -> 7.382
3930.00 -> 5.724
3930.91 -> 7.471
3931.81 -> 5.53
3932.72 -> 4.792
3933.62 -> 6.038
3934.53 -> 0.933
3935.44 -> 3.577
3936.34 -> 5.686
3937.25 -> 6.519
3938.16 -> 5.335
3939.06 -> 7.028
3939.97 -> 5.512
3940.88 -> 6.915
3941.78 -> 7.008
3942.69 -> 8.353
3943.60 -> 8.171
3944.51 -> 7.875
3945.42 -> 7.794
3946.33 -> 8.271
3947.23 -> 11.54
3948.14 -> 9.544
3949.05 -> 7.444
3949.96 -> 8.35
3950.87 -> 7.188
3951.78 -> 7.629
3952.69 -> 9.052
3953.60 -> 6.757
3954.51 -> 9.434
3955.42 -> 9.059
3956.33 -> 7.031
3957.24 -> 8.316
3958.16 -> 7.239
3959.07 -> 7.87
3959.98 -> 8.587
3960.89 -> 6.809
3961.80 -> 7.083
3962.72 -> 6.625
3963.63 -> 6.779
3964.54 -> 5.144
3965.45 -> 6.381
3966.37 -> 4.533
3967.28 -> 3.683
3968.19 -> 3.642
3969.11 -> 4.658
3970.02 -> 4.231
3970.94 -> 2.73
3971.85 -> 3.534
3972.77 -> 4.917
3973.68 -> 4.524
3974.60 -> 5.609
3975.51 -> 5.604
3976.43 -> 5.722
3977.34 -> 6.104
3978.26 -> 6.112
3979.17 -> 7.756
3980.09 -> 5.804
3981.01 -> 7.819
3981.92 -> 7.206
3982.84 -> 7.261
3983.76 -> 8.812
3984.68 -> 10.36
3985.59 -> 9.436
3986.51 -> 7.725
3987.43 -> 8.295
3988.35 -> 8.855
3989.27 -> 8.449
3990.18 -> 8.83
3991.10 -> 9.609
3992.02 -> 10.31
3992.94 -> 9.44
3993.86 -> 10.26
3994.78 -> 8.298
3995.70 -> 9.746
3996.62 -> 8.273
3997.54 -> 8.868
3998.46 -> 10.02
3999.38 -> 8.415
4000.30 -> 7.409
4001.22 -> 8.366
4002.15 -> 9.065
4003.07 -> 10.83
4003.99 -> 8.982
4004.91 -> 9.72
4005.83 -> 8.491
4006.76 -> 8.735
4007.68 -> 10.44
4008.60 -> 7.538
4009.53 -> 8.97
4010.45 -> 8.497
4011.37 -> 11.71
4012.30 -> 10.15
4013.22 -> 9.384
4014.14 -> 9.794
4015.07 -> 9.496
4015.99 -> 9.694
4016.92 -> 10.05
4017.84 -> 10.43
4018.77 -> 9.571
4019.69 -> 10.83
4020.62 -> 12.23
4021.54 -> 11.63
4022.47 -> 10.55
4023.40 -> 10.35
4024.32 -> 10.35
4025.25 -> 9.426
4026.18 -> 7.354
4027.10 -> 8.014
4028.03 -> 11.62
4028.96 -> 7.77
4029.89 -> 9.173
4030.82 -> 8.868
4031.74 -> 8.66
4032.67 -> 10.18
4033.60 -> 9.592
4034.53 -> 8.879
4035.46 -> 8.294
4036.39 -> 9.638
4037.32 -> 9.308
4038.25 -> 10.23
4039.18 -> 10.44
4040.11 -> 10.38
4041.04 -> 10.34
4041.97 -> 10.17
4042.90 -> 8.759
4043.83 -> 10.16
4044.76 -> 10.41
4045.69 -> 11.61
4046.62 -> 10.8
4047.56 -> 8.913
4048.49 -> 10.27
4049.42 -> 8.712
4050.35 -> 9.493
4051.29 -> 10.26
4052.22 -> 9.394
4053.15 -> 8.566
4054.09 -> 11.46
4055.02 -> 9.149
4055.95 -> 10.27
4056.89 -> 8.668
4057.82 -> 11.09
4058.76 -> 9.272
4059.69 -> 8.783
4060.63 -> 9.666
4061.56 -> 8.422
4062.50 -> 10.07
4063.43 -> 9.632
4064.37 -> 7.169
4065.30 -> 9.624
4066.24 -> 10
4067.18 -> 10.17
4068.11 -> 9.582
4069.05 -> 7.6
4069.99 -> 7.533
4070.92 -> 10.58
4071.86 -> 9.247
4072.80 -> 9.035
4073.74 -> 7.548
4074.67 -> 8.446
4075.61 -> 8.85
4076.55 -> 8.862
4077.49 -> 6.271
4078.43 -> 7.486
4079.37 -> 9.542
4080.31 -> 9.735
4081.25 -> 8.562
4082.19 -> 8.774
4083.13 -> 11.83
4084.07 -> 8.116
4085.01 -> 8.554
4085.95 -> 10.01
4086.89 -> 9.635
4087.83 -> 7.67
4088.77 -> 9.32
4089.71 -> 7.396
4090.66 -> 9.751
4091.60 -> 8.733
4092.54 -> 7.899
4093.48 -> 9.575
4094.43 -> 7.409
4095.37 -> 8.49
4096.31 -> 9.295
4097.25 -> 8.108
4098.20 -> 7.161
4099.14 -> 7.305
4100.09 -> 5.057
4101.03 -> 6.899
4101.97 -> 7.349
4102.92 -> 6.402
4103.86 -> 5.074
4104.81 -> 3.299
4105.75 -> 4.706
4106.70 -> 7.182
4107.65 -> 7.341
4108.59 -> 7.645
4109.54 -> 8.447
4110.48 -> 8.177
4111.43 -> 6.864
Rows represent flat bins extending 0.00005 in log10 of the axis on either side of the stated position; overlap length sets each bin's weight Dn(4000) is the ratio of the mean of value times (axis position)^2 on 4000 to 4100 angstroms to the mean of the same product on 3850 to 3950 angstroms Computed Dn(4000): 1.35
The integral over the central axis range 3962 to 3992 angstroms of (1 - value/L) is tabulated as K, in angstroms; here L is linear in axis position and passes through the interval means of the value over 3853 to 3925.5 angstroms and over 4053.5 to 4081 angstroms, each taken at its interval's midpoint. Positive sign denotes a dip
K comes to 6.61 angstroms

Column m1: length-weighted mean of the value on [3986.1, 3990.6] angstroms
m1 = 8.44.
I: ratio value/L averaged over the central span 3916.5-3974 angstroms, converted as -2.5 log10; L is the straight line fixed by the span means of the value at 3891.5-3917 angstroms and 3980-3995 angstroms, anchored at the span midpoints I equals 0.172 mag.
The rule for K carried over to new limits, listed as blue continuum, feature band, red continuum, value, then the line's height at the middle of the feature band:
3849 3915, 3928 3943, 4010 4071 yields 4.3 angstroms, 8.22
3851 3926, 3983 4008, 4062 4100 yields -2.6 angstroms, 8.24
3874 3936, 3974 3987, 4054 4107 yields 0.8 angstroms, 7.67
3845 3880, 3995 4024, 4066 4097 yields -3.7 angstroms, 8.54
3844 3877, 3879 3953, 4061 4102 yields 9.1 angstroms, 8.15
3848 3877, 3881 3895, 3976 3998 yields 4.4 angstroms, 8.27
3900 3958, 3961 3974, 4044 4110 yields 4.9 angstroms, 7.95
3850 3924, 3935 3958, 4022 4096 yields 1.7 angstroms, 8.19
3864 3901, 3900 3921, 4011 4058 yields -3.1 angstroms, 7.36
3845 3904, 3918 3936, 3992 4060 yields 2.5 angstroms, 8.04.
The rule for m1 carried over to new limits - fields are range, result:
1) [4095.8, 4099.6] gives 7.98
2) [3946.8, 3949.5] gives 9.49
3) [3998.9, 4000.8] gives 7.96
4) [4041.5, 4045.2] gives 9.88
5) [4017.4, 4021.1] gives 10.8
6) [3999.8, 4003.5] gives 8.88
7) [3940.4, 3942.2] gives 6.96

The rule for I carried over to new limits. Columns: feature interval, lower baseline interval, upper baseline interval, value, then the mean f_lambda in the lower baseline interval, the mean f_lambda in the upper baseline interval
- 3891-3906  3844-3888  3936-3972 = 0.14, 7.67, 6.91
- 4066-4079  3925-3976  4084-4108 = -0.16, 6.6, 7.6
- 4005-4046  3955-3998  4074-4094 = -0.23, 7.11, 8.79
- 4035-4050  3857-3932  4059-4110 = -0.22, 7.54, 8.28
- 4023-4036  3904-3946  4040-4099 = -0.06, 7.52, 9.16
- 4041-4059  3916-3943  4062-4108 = -0.24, 6.97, 8.24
